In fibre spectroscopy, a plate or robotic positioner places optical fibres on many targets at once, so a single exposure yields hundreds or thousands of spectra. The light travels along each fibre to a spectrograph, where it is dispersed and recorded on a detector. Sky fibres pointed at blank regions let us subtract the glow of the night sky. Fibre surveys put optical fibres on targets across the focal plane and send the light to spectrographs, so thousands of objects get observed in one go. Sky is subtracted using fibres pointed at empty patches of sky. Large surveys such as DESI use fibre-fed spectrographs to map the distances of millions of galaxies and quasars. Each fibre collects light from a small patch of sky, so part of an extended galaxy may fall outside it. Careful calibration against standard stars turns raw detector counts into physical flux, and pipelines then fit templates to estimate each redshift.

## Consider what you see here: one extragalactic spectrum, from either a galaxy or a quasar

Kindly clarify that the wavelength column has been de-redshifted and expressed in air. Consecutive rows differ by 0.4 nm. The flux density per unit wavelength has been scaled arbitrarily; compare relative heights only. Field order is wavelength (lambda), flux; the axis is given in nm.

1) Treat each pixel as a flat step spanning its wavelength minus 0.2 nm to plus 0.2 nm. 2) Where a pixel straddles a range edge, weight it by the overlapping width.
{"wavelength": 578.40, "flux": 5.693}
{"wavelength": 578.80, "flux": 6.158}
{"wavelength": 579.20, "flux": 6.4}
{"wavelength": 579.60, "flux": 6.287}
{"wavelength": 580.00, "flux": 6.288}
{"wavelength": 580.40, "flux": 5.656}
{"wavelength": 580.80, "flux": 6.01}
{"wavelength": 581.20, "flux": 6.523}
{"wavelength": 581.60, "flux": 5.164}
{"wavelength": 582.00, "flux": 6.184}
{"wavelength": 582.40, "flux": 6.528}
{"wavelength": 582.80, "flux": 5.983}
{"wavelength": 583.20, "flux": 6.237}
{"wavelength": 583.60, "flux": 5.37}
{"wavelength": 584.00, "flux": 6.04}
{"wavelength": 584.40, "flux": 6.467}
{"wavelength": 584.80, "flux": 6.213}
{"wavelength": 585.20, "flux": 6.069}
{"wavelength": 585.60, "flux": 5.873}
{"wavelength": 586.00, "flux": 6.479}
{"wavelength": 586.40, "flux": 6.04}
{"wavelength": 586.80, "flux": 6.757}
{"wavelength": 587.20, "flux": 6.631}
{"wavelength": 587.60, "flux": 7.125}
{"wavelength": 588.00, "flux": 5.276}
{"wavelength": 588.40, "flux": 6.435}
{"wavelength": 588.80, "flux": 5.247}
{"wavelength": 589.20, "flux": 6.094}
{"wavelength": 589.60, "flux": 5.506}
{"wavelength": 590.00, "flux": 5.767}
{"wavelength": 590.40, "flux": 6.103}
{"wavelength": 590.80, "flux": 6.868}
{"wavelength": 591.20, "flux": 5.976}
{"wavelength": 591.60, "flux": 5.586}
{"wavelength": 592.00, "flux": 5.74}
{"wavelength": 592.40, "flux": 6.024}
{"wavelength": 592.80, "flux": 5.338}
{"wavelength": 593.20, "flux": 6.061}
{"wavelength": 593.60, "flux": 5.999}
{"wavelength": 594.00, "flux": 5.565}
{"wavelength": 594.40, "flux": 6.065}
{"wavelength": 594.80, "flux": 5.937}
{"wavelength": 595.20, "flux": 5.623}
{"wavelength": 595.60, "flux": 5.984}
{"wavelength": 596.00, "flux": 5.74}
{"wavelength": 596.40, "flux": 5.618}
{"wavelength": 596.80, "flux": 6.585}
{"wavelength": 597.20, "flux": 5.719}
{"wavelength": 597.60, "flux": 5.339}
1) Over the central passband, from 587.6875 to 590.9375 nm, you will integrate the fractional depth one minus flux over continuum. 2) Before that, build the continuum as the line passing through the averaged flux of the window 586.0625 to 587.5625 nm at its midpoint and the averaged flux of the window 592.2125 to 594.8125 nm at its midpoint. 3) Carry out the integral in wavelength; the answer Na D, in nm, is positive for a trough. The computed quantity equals 0.18 nm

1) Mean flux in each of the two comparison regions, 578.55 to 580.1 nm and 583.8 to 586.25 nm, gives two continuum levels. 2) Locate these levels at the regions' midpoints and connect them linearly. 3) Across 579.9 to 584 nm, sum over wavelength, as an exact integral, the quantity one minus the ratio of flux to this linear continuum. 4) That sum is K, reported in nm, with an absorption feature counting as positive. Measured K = 0.16 nm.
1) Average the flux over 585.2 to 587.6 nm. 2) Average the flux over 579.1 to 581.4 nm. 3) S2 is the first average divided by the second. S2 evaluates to 1.0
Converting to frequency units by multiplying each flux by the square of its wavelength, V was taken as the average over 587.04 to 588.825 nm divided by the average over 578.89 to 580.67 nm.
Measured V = 1.0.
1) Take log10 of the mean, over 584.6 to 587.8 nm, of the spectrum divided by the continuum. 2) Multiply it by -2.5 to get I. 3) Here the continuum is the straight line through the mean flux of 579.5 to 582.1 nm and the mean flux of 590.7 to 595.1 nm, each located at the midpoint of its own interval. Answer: -0.08 mag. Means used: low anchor 6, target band 6.4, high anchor 5.9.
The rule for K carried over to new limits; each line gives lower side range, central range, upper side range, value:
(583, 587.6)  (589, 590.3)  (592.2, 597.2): 0.05 nm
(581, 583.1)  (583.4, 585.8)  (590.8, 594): 0.01 nm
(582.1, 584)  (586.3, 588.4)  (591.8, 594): -0.16 nm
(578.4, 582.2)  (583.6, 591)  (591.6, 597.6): -0.25 nm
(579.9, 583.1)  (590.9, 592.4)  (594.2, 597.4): 0.02 nm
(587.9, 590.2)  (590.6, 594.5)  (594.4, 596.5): -0.09 nm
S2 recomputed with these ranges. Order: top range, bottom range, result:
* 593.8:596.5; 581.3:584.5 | 0.97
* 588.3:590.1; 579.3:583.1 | 0.95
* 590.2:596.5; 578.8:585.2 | 0.97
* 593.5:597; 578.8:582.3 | 0.97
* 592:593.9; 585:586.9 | 0.94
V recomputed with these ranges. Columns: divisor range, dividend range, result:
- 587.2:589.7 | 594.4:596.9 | 1.00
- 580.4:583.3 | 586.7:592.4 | 1.03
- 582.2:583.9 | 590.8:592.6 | 1.02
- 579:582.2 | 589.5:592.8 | 1.01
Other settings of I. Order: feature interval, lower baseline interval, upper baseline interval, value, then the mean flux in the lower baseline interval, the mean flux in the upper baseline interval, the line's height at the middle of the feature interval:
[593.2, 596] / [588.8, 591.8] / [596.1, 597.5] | 0.01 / 5.94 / 5.91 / 5.92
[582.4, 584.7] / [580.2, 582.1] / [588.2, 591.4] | -0.03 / 5.89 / 6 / 5.92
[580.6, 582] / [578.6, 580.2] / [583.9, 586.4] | 0.06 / 6.28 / 6.18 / 6.25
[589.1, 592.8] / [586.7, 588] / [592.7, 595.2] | 0.05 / 6.6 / 5.83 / 6.18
